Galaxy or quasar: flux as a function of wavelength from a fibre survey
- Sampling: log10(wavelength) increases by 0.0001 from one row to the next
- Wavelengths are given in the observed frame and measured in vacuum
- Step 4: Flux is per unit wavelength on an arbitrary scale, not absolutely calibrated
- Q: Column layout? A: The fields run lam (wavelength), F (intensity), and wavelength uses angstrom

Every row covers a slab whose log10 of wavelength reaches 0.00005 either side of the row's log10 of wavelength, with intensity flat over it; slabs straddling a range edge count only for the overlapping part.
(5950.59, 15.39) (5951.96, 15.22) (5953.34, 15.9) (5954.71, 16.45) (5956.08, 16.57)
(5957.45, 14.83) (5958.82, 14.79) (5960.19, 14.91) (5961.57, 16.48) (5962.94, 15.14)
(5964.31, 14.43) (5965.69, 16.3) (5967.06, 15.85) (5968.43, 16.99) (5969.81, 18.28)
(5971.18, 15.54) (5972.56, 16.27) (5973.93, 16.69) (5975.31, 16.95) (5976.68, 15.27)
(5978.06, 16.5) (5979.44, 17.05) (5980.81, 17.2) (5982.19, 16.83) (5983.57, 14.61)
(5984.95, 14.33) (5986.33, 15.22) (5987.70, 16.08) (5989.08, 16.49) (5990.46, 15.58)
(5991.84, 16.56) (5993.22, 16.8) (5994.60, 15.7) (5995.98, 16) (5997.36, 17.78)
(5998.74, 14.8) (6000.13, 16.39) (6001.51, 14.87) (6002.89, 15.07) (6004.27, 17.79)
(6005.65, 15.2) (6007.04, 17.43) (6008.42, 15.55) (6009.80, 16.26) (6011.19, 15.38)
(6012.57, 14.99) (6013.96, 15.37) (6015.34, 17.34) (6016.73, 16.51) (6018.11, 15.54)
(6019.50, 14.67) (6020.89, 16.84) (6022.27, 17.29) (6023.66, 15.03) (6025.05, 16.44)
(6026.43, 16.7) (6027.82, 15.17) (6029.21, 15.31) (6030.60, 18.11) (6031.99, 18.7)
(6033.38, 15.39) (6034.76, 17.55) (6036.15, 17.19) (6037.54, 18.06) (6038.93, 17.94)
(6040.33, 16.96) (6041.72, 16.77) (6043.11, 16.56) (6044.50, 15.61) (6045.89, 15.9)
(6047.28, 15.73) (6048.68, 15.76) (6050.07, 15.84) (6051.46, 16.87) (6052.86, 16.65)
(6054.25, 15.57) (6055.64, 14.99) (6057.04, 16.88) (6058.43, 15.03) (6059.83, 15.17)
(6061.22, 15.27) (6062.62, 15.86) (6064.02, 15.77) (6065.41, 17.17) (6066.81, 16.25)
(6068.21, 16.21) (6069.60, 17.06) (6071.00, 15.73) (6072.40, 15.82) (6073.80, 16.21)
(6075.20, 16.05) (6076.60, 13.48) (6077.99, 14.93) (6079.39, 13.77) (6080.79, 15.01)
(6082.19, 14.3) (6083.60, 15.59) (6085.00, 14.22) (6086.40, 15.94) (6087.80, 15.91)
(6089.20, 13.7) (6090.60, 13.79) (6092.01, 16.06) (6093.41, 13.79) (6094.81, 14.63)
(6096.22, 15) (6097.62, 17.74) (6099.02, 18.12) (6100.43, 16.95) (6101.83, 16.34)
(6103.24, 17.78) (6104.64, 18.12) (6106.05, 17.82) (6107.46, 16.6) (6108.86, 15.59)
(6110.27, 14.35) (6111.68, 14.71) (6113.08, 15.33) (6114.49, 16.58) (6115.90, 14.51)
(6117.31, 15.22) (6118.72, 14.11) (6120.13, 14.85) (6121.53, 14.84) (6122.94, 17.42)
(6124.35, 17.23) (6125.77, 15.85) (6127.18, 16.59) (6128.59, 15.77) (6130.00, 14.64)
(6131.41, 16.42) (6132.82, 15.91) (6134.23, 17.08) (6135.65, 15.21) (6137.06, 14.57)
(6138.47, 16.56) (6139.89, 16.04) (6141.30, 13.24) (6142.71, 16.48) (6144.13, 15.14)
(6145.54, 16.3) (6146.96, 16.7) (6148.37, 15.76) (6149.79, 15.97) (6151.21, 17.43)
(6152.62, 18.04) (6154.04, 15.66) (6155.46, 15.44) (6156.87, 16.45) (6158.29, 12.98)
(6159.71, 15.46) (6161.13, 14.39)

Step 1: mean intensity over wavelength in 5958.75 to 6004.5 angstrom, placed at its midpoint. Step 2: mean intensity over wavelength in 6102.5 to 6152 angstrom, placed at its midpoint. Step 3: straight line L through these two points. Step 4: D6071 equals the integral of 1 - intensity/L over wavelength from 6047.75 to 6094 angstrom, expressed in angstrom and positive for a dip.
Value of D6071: 1.40 angstrom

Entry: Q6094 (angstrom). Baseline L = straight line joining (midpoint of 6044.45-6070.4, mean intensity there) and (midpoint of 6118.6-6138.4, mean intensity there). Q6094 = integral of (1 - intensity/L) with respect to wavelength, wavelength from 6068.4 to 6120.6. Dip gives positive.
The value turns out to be 1.1 angstrom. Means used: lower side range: 16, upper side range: 15.8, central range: 15.6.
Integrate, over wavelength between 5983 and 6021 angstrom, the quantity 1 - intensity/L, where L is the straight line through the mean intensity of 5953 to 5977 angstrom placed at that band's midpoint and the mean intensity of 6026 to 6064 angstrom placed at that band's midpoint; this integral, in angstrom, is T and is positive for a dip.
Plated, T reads 0.6 angstrom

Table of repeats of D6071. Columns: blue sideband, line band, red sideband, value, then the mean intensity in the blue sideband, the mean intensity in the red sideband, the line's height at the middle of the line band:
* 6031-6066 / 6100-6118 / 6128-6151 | -0.2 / 16.4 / 15.8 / 16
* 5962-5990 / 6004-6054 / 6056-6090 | -2.0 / 16.1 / 15.5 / 15.8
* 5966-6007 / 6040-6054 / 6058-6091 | -0.5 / 16.2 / 15.4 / 15.6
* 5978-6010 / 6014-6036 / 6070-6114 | -0.7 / 16.1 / 15.6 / 15.9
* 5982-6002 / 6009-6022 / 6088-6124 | -0.1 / 15.9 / 15.8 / 15.8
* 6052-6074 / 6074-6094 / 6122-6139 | 1.5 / 16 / 16.1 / 16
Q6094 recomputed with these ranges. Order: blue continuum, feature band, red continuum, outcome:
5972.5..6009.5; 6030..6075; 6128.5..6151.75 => -1.09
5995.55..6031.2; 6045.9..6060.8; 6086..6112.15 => 0.16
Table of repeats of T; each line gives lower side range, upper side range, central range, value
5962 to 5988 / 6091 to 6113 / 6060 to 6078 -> 0.3 angstrom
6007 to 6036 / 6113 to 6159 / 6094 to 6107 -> -0.8 angstrom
